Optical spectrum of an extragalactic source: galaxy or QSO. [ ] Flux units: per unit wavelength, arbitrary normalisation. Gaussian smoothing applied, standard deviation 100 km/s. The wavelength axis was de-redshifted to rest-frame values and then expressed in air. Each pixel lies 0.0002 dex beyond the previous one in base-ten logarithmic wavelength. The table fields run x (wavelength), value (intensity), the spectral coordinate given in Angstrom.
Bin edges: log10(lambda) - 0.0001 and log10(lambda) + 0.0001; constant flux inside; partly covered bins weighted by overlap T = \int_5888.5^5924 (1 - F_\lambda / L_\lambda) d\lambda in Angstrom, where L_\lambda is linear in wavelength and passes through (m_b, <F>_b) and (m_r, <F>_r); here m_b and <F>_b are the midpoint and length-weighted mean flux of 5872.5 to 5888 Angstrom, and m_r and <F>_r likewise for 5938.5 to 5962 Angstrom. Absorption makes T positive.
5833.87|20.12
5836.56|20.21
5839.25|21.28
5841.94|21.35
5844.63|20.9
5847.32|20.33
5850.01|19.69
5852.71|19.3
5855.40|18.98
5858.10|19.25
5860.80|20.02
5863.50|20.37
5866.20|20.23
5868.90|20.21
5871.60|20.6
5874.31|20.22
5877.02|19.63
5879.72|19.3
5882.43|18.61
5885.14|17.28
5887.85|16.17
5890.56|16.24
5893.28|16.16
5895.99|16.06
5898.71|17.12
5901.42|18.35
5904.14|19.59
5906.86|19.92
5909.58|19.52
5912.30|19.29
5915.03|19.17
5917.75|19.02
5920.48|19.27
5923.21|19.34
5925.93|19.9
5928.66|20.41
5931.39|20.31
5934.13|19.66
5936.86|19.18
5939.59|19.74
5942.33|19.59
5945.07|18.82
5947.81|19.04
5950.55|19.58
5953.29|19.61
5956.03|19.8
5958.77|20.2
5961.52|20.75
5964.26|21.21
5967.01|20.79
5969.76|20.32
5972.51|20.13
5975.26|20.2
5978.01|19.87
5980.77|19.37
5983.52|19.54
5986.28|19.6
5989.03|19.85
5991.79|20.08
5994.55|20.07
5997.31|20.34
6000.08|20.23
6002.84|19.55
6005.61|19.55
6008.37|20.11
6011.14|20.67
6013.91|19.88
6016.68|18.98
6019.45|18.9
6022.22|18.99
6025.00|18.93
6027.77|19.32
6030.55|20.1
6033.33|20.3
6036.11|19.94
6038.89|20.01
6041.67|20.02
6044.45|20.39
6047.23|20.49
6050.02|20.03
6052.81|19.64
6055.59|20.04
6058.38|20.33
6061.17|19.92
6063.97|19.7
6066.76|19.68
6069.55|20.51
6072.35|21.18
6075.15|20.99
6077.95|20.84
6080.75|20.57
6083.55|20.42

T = 1.4 Angstrom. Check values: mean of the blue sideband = 18.8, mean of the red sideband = 19.6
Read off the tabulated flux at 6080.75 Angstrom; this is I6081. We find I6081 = 20.57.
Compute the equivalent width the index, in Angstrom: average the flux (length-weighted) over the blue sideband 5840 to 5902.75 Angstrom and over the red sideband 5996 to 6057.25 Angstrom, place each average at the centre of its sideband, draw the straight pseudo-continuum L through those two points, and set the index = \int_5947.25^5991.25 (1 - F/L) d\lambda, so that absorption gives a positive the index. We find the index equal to -1.1 Angstrom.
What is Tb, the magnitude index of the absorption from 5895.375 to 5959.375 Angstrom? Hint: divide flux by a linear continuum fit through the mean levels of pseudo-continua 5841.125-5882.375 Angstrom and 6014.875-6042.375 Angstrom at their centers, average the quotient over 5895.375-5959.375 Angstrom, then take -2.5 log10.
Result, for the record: 0.03 mag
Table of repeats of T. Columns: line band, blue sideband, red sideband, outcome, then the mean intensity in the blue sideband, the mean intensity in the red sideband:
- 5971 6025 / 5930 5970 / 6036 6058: 0.6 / 19.9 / 20.1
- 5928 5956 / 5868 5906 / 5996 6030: -1.1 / 18.2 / 19.6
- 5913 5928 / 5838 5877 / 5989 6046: 0.5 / 20.2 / 19.8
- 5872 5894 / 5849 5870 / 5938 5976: 1.9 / 19.8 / 20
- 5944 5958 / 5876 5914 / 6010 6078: -0.5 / 18.1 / 20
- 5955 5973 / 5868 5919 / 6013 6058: -1.3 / 18.5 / 19.8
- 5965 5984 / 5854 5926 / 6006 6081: -0.6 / 18.9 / 20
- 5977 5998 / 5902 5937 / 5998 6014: 0.1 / 19.6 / 20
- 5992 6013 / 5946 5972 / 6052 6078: 0.1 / 20.1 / 20.3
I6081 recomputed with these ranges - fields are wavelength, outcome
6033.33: 20.3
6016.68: 18.98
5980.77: 19.37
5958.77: 20.2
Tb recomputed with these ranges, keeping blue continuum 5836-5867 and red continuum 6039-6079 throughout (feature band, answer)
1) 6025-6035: 0.026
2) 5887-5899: 0.233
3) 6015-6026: 0.070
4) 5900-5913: 0.047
